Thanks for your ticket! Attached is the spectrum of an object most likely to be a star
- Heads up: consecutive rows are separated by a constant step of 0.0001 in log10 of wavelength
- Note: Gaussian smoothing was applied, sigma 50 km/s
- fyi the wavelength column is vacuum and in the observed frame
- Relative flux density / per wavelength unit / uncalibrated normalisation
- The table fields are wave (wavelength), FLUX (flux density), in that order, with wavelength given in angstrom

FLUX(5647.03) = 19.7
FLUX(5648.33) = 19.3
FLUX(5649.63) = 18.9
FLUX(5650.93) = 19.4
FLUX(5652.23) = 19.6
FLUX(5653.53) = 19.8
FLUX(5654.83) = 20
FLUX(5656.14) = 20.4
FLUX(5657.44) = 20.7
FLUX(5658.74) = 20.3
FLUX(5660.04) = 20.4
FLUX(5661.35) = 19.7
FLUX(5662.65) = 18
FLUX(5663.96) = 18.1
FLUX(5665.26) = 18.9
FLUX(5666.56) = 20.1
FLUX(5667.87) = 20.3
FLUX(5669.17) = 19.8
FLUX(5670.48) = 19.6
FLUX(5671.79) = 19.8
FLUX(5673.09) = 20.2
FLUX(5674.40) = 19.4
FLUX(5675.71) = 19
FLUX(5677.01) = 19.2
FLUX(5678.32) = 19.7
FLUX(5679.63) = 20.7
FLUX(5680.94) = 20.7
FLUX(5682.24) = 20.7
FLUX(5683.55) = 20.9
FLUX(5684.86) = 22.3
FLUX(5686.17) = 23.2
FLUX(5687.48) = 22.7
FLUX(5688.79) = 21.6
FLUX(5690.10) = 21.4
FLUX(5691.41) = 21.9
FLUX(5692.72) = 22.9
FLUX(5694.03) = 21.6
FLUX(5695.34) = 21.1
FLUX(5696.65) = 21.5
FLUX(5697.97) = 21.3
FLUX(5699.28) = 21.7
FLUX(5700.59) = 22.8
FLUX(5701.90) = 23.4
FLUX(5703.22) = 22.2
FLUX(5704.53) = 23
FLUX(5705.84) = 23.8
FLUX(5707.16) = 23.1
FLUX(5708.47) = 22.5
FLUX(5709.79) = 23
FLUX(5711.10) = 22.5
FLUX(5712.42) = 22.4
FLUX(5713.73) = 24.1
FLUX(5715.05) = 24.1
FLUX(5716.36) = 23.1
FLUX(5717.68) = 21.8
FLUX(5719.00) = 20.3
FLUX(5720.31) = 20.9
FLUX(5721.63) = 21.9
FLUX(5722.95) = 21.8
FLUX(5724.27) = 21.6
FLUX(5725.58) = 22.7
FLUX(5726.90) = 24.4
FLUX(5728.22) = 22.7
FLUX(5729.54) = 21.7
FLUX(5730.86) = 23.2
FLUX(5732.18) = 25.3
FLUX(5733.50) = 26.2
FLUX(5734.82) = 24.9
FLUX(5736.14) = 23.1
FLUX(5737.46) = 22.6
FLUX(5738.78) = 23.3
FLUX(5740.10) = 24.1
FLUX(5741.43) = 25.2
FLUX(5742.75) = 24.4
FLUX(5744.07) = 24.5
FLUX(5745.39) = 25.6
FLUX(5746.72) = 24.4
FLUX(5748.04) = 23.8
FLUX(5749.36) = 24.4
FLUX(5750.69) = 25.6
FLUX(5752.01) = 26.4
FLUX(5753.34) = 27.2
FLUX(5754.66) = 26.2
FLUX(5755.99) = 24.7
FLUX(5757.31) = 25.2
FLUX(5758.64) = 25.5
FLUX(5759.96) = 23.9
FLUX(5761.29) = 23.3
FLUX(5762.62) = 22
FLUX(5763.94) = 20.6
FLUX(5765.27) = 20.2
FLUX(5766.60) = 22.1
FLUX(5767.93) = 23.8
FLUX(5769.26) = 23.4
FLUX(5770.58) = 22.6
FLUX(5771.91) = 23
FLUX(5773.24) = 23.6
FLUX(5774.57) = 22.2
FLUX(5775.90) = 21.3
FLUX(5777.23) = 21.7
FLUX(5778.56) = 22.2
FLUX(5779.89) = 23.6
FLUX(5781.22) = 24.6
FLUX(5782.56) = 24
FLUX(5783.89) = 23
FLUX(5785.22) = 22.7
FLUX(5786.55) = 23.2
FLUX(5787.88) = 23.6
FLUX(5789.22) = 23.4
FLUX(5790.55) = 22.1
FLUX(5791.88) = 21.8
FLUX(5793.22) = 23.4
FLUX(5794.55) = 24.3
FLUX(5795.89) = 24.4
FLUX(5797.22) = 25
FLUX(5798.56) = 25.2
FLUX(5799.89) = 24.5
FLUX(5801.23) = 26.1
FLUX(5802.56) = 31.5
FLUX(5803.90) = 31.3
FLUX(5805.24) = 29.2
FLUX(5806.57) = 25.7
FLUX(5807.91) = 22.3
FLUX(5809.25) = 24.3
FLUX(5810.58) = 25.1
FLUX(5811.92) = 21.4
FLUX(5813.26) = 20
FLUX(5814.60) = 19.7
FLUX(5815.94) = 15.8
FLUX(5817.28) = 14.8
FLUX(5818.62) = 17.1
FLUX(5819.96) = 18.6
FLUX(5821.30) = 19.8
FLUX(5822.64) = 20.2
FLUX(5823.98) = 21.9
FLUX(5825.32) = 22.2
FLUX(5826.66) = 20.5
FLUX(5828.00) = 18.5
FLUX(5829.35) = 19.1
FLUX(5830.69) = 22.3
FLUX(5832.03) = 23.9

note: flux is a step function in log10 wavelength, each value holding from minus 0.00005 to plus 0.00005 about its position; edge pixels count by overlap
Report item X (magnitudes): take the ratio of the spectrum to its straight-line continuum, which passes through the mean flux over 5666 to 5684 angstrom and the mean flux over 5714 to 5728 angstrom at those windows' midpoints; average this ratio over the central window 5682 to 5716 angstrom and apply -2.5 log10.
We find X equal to -0.06 mag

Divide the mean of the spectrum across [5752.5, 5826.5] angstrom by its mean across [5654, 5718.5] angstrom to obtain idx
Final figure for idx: 1.09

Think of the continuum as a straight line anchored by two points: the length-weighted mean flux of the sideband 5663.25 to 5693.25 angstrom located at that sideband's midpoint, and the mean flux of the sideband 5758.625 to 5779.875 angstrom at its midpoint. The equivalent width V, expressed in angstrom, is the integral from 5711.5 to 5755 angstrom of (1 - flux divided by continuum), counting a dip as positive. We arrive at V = -3.9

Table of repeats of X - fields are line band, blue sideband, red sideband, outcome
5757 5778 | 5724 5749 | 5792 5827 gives 0.035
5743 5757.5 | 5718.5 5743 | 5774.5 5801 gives -0.090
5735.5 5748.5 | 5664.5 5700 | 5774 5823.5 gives -0.104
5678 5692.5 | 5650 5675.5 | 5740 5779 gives -0.045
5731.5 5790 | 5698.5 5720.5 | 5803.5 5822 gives -0.076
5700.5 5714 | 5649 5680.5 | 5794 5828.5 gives -0.121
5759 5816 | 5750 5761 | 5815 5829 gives -0.063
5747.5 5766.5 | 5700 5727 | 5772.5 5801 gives -0.051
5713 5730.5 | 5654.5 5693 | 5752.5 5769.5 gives -0.009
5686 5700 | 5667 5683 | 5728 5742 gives -0.038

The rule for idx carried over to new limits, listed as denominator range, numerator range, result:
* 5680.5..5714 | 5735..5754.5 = 1.11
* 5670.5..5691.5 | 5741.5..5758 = 1.21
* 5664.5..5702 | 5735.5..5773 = 1.14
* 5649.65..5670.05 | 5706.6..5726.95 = 1.14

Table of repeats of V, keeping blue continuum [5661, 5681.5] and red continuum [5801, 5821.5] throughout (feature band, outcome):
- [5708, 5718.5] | -1.2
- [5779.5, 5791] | -0.7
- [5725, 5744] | -2.6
